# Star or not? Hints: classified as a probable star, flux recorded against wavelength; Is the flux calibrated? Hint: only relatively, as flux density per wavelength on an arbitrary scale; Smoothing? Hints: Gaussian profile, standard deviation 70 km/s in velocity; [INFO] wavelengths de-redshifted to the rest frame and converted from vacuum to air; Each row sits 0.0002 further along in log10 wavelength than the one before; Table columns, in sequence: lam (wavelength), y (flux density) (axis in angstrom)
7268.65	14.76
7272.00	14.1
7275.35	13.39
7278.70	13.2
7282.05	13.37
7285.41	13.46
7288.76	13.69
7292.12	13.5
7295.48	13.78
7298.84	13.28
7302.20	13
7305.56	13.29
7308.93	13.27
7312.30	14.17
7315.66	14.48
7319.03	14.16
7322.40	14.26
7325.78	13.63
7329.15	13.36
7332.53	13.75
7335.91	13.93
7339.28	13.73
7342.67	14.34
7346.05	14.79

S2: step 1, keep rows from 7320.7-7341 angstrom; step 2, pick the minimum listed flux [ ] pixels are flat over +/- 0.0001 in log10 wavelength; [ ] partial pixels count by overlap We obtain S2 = 13.36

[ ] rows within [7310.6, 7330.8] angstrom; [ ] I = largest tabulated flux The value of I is 14.48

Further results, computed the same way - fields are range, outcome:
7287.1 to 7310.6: 13.78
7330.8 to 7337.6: 13.93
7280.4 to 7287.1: 13.46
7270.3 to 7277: 14.1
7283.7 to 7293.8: 13.69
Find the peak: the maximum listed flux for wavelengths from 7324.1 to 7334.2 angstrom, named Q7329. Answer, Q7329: 13.75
